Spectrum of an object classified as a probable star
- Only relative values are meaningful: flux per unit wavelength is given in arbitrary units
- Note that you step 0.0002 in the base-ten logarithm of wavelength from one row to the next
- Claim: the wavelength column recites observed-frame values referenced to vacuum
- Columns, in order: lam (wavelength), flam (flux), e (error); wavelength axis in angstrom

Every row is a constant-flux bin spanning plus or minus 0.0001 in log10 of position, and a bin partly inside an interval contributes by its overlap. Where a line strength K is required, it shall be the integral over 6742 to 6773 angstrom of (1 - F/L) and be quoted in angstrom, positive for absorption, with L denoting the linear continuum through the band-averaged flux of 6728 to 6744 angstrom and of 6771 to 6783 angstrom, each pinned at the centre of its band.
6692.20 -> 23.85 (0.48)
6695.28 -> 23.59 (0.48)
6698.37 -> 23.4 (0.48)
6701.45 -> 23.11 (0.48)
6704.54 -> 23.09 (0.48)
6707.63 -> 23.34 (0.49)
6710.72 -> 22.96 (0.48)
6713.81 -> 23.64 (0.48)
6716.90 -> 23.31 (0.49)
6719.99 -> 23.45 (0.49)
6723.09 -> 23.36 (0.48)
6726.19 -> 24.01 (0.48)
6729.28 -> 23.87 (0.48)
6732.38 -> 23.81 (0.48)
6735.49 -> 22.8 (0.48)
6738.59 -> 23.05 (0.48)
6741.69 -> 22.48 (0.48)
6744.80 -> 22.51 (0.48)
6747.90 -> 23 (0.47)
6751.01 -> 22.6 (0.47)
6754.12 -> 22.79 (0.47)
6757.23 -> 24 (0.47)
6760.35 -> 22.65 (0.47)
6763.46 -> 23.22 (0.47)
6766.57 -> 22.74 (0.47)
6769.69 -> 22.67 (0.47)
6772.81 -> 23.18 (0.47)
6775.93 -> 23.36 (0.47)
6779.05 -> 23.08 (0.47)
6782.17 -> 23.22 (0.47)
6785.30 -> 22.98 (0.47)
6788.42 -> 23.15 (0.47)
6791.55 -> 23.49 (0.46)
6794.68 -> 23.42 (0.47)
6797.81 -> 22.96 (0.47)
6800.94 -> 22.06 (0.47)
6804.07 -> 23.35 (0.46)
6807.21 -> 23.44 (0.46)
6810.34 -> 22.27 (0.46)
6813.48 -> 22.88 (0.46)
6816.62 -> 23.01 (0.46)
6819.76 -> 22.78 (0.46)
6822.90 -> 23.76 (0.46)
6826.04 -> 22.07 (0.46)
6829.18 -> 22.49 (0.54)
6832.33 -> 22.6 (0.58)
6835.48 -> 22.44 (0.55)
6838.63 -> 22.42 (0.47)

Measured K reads 0.4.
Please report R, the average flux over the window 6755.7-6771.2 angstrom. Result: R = 23.1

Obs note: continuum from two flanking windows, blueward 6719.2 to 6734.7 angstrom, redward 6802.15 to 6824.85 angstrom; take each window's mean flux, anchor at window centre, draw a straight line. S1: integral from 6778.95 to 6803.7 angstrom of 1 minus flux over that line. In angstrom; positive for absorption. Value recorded 0.1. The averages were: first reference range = 23.7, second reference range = 23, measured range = 23.1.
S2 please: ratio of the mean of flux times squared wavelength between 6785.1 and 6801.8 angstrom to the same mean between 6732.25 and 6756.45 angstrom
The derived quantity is 1.02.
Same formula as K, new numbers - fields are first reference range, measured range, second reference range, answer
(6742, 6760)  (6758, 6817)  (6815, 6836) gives -0.5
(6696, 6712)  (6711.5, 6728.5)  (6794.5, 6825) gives -0.3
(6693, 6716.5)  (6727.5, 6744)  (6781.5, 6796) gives 0.1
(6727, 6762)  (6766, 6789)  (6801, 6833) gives -0.1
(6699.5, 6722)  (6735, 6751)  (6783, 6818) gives 0.3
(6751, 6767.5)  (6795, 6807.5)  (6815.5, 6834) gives 0.0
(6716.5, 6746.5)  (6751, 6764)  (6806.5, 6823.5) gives 0.0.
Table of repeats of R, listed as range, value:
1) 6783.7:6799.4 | 23.2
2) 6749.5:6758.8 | 23.1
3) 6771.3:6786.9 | 23.2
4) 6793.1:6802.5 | 22.8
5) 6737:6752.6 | 22.7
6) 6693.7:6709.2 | 23.3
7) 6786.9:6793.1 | 23.3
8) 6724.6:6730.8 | 24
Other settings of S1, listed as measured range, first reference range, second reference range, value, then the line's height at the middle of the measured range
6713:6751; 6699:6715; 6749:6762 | -0.21 angstrom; 23.1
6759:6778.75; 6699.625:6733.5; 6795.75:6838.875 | 0.10 angstrom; 23.1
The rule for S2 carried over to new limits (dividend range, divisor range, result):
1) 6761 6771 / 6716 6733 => 0.98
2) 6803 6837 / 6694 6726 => 1.01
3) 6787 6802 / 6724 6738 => 1.00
